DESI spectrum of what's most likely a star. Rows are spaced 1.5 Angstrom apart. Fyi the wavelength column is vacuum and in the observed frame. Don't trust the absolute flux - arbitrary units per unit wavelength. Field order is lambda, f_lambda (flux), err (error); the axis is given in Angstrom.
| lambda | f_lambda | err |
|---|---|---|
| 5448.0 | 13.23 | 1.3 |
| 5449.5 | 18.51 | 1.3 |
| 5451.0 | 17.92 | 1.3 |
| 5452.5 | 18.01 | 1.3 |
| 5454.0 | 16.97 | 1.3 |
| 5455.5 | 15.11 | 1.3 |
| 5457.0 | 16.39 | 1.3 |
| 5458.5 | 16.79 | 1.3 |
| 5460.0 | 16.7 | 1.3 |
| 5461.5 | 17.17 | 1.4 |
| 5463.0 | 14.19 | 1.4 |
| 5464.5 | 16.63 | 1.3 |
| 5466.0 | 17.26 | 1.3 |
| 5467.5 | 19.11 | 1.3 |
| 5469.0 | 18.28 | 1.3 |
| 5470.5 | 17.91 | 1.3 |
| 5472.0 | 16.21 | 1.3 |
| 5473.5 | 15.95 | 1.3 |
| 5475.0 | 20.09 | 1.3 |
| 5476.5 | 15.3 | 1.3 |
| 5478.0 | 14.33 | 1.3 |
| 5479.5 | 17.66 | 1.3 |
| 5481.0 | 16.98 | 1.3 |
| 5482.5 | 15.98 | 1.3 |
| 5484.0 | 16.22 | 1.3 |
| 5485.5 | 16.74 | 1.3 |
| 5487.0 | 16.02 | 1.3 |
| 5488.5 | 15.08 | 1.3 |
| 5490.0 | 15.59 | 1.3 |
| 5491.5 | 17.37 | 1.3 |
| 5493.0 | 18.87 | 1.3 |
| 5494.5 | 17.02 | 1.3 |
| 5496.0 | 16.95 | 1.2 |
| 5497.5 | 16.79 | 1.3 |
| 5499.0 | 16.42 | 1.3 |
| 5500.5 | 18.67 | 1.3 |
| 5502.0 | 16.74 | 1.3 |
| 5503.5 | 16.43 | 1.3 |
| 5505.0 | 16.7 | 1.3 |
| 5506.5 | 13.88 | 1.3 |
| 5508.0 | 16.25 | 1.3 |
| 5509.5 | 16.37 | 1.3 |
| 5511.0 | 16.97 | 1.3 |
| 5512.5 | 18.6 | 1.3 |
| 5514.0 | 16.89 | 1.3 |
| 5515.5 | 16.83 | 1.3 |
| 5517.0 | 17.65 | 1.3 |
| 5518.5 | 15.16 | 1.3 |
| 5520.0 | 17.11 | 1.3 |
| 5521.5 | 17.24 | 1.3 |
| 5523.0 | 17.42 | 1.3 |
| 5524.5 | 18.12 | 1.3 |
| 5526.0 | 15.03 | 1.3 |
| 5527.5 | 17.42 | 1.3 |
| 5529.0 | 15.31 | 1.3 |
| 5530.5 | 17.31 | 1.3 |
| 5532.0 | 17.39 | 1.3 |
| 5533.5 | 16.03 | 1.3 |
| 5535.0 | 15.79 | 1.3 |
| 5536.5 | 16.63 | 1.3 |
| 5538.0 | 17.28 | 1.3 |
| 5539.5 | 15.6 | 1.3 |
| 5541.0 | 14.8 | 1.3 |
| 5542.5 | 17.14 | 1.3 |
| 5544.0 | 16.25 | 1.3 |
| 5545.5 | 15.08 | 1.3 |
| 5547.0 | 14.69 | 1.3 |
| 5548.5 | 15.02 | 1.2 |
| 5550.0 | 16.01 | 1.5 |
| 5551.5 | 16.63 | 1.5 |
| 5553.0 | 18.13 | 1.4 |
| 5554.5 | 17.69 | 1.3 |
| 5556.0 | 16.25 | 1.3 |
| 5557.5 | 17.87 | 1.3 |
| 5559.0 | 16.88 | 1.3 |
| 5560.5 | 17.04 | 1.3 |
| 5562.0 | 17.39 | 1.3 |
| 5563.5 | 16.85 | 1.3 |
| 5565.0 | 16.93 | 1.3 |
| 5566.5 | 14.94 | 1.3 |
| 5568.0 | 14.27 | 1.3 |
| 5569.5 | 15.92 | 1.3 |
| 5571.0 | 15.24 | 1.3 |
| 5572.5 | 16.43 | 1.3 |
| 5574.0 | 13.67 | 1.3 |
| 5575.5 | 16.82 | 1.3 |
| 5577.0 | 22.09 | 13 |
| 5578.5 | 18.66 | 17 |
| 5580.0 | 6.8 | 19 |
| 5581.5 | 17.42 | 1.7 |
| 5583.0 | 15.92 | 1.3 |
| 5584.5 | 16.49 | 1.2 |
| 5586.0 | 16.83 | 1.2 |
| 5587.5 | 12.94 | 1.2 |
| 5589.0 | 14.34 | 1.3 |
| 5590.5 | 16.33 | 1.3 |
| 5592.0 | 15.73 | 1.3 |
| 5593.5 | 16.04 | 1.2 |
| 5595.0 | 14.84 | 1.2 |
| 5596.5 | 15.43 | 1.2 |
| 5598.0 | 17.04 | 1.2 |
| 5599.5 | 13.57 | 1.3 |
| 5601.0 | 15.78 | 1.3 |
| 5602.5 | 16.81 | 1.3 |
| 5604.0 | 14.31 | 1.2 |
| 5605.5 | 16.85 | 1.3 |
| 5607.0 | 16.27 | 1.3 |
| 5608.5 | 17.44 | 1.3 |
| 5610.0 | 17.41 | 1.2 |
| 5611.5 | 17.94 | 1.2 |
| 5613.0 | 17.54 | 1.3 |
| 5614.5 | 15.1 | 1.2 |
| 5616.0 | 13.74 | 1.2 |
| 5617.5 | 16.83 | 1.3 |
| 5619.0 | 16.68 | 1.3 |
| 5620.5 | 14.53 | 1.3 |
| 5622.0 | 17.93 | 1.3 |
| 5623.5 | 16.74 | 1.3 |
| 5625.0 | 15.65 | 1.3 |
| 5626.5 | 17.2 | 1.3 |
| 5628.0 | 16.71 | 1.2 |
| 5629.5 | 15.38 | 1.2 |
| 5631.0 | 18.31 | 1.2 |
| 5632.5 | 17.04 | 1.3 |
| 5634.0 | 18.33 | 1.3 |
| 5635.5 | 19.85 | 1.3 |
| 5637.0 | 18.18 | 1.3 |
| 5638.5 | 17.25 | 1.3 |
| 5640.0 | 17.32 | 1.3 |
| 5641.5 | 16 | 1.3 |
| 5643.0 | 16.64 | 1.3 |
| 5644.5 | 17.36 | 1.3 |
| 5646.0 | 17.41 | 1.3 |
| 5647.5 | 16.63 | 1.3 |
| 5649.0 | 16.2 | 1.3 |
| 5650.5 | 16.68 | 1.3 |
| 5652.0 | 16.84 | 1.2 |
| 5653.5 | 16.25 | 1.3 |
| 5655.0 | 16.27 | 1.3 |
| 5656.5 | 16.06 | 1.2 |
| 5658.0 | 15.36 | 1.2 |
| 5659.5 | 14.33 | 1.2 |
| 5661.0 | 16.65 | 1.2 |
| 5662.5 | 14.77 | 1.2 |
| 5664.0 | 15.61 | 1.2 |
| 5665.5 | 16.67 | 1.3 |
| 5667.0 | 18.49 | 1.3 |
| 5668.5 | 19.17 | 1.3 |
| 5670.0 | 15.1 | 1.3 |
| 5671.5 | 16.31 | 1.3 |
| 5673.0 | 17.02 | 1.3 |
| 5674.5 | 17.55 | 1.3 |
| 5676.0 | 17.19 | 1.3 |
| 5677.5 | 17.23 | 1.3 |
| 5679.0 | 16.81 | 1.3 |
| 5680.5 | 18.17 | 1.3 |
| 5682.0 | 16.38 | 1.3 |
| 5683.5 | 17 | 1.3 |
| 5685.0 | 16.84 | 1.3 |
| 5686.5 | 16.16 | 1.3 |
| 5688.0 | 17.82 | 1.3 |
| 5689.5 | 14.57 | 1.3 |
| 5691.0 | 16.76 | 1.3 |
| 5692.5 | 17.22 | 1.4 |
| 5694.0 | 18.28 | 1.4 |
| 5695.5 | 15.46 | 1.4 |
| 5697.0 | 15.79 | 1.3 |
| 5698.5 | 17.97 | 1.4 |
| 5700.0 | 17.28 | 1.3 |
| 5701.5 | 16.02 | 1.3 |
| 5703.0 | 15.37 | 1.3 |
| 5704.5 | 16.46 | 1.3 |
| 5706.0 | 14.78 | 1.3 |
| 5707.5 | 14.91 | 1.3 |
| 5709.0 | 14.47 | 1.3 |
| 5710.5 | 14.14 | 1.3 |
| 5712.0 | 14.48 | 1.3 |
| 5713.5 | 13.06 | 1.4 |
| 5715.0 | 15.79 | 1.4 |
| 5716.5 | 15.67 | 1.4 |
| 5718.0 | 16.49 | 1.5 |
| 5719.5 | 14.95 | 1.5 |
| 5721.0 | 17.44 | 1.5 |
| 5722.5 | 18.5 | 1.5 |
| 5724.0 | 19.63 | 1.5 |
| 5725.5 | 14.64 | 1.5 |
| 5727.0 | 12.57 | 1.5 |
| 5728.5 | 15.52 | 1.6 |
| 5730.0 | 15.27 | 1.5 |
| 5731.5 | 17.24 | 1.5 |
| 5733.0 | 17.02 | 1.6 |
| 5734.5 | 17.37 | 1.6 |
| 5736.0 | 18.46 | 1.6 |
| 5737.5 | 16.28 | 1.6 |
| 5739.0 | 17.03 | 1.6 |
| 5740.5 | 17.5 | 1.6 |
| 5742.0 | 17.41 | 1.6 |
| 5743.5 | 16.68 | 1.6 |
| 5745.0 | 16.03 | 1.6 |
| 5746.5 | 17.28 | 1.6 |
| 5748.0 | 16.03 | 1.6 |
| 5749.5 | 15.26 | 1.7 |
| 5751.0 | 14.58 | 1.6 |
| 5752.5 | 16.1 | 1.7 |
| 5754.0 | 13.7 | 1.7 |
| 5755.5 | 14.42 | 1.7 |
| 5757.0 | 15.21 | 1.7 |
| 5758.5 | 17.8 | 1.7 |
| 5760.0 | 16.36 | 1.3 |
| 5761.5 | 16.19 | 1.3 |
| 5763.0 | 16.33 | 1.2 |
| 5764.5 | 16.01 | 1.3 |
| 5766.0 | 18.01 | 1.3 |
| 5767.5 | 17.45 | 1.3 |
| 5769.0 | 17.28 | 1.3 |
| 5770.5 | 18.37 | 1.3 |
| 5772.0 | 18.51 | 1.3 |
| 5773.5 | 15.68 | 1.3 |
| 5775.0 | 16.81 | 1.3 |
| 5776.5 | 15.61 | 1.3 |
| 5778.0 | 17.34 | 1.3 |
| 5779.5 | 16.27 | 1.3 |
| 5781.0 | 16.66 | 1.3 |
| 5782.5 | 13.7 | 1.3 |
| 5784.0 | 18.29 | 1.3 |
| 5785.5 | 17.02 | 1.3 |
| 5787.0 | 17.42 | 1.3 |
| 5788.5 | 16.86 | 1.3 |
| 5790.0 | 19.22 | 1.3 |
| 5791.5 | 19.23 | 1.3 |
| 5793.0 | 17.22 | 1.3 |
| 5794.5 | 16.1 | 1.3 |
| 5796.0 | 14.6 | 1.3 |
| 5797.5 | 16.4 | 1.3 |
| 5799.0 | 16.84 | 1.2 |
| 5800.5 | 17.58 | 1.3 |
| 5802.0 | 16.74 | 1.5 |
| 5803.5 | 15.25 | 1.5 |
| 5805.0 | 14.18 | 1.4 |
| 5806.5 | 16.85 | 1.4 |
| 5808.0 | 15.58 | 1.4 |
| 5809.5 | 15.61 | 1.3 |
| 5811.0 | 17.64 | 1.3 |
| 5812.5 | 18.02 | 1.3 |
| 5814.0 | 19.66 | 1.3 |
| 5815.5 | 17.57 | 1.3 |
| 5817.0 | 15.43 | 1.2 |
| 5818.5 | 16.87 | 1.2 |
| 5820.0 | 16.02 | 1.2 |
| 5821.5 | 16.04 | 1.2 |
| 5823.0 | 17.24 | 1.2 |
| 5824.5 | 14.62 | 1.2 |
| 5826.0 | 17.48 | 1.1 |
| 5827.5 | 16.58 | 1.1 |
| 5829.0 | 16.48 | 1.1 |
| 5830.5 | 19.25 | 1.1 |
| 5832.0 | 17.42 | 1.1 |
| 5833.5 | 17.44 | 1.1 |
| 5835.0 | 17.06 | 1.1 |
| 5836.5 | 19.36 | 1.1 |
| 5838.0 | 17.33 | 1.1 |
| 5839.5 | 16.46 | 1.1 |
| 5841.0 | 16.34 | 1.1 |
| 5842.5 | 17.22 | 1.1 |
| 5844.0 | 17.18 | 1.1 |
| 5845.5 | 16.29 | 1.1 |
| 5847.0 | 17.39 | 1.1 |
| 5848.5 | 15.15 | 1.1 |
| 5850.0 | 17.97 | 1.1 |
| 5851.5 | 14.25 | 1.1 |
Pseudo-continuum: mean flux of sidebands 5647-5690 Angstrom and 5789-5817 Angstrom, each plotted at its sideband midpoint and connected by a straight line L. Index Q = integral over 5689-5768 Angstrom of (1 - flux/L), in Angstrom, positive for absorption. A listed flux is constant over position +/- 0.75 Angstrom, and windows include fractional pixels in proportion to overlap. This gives 2.66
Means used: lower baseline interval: 16.6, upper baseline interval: 16.9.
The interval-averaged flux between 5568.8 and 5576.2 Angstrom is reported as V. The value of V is 15.6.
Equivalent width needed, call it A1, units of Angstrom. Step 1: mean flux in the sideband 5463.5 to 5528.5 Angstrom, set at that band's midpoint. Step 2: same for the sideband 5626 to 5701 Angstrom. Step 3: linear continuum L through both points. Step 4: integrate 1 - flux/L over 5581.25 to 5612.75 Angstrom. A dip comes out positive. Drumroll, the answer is 1.6 Angstrom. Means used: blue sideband 16.8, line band 16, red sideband 16.8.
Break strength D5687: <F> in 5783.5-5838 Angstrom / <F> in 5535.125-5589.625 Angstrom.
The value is 1.1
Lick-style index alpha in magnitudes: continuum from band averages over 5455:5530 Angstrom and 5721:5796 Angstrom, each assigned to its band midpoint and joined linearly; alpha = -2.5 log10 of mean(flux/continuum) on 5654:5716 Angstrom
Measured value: 0.028 mag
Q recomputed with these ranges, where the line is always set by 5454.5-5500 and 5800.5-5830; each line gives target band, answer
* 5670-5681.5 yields -0.3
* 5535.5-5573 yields 0.9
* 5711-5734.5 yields 1.0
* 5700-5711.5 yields 0.9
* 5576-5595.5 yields 1.1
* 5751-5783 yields 0.5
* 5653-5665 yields 0.7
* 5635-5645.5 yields -0.5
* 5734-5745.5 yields -0.4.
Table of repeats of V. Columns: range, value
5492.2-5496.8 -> 17.6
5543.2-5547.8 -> 15.4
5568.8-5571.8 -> 15.6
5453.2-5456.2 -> 16.1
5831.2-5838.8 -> 17.7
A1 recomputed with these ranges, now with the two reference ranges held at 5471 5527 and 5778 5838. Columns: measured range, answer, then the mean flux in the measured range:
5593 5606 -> 0.9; 15.6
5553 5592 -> 1.5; 16.1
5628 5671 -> 0.0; 16.8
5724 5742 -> 0.4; 16.5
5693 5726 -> 1.6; 16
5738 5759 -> 1.0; 16.1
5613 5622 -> 0.5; 15.8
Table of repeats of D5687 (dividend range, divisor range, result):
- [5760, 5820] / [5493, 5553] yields 1.02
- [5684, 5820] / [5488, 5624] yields 1.01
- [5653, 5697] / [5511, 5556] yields 1.00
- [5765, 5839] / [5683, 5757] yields 1.05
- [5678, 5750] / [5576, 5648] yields 0.99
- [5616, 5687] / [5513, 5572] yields 1.02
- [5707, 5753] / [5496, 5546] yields 0.97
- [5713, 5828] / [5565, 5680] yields 1.01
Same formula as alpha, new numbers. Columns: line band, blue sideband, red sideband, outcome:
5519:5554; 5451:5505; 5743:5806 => 0.02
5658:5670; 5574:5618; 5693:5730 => -0.03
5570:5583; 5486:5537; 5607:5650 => 0.06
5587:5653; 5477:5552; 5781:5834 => 0.01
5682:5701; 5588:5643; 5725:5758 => -0.04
